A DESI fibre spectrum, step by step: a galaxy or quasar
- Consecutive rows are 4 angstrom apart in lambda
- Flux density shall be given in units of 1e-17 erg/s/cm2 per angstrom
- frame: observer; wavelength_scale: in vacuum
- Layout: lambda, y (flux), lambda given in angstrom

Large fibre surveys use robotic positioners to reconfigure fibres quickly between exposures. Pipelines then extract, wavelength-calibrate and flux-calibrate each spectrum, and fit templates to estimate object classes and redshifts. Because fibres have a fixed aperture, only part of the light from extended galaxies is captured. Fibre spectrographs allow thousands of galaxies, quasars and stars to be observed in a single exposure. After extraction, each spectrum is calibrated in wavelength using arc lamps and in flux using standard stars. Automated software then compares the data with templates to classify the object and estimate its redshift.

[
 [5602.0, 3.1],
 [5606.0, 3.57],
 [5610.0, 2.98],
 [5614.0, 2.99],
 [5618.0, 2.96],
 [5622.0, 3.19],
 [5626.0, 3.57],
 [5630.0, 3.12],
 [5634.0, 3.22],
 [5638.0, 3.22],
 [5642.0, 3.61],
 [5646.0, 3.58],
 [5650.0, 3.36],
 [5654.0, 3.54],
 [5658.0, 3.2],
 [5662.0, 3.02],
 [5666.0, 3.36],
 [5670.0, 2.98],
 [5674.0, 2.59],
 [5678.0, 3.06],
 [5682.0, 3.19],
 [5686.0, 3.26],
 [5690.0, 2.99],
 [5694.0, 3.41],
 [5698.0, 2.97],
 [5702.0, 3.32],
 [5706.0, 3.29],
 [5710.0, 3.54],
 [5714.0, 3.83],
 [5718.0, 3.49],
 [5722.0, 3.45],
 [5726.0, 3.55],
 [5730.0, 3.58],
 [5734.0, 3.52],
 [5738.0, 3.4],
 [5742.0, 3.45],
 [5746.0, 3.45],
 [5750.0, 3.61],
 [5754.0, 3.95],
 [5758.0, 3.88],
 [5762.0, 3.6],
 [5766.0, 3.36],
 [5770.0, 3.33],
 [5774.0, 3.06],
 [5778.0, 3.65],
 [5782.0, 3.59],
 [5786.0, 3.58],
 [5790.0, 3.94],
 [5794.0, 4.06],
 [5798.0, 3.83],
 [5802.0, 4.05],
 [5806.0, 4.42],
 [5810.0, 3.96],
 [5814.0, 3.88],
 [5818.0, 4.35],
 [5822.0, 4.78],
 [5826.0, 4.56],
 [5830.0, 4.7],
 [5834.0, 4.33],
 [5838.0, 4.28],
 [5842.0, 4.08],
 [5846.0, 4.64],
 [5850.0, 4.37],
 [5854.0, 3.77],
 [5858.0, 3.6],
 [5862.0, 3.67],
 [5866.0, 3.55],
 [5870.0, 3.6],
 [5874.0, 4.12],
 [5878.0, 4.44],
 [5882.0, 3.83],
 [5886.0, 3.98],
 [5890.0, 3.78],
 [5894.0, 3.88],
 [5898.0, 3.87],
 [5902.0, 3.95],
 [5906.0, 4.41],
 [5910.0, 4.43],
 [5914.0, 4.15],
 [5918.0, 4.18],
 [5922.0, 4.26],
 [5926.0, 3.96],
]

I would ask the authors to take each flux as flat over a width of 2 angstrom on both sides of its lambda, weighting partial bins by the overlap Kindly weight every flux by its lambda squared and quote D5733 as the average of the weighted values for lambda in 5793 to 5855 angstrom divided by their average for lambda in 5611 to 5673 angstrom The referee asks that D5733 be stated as 1.4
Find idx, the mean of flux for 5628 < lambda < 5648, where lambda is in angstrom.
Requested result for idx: 3.35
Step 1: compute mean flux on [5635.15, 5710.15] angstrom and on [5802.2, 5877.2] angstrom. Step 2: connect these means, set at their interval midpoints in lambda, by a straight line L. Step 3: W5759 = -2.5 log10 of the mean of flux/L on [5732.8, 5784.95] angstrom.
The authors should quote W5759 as 0.05 mag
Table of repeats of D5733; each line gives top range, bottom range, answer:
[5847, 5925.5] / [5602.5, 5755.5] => 1.29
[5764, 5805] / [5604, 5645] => 1.19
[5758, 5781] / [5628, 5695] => 1.11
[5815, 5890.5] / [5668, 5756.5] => 1.29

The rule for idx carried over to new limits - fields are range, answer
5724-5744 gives 3.5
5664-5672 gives 3.17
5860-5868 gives 3.61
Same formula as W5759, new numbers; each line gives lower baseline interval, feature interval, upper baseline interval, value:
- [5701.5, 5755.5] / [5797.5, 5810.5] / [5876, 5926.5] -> -0.09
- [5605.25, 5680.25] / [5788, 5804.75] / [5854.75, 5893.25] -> -0.10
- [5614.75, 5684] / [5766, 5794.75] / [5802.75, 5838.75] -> 0.15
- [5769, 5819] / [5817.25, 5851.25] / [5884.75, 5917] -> -0.14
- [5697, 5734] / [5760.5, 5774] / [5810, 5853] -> 0.15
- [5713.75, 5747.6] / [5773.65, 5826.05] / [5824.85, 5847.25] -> 0.03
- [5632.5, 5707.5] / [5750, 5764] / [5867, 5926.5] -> -0.07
